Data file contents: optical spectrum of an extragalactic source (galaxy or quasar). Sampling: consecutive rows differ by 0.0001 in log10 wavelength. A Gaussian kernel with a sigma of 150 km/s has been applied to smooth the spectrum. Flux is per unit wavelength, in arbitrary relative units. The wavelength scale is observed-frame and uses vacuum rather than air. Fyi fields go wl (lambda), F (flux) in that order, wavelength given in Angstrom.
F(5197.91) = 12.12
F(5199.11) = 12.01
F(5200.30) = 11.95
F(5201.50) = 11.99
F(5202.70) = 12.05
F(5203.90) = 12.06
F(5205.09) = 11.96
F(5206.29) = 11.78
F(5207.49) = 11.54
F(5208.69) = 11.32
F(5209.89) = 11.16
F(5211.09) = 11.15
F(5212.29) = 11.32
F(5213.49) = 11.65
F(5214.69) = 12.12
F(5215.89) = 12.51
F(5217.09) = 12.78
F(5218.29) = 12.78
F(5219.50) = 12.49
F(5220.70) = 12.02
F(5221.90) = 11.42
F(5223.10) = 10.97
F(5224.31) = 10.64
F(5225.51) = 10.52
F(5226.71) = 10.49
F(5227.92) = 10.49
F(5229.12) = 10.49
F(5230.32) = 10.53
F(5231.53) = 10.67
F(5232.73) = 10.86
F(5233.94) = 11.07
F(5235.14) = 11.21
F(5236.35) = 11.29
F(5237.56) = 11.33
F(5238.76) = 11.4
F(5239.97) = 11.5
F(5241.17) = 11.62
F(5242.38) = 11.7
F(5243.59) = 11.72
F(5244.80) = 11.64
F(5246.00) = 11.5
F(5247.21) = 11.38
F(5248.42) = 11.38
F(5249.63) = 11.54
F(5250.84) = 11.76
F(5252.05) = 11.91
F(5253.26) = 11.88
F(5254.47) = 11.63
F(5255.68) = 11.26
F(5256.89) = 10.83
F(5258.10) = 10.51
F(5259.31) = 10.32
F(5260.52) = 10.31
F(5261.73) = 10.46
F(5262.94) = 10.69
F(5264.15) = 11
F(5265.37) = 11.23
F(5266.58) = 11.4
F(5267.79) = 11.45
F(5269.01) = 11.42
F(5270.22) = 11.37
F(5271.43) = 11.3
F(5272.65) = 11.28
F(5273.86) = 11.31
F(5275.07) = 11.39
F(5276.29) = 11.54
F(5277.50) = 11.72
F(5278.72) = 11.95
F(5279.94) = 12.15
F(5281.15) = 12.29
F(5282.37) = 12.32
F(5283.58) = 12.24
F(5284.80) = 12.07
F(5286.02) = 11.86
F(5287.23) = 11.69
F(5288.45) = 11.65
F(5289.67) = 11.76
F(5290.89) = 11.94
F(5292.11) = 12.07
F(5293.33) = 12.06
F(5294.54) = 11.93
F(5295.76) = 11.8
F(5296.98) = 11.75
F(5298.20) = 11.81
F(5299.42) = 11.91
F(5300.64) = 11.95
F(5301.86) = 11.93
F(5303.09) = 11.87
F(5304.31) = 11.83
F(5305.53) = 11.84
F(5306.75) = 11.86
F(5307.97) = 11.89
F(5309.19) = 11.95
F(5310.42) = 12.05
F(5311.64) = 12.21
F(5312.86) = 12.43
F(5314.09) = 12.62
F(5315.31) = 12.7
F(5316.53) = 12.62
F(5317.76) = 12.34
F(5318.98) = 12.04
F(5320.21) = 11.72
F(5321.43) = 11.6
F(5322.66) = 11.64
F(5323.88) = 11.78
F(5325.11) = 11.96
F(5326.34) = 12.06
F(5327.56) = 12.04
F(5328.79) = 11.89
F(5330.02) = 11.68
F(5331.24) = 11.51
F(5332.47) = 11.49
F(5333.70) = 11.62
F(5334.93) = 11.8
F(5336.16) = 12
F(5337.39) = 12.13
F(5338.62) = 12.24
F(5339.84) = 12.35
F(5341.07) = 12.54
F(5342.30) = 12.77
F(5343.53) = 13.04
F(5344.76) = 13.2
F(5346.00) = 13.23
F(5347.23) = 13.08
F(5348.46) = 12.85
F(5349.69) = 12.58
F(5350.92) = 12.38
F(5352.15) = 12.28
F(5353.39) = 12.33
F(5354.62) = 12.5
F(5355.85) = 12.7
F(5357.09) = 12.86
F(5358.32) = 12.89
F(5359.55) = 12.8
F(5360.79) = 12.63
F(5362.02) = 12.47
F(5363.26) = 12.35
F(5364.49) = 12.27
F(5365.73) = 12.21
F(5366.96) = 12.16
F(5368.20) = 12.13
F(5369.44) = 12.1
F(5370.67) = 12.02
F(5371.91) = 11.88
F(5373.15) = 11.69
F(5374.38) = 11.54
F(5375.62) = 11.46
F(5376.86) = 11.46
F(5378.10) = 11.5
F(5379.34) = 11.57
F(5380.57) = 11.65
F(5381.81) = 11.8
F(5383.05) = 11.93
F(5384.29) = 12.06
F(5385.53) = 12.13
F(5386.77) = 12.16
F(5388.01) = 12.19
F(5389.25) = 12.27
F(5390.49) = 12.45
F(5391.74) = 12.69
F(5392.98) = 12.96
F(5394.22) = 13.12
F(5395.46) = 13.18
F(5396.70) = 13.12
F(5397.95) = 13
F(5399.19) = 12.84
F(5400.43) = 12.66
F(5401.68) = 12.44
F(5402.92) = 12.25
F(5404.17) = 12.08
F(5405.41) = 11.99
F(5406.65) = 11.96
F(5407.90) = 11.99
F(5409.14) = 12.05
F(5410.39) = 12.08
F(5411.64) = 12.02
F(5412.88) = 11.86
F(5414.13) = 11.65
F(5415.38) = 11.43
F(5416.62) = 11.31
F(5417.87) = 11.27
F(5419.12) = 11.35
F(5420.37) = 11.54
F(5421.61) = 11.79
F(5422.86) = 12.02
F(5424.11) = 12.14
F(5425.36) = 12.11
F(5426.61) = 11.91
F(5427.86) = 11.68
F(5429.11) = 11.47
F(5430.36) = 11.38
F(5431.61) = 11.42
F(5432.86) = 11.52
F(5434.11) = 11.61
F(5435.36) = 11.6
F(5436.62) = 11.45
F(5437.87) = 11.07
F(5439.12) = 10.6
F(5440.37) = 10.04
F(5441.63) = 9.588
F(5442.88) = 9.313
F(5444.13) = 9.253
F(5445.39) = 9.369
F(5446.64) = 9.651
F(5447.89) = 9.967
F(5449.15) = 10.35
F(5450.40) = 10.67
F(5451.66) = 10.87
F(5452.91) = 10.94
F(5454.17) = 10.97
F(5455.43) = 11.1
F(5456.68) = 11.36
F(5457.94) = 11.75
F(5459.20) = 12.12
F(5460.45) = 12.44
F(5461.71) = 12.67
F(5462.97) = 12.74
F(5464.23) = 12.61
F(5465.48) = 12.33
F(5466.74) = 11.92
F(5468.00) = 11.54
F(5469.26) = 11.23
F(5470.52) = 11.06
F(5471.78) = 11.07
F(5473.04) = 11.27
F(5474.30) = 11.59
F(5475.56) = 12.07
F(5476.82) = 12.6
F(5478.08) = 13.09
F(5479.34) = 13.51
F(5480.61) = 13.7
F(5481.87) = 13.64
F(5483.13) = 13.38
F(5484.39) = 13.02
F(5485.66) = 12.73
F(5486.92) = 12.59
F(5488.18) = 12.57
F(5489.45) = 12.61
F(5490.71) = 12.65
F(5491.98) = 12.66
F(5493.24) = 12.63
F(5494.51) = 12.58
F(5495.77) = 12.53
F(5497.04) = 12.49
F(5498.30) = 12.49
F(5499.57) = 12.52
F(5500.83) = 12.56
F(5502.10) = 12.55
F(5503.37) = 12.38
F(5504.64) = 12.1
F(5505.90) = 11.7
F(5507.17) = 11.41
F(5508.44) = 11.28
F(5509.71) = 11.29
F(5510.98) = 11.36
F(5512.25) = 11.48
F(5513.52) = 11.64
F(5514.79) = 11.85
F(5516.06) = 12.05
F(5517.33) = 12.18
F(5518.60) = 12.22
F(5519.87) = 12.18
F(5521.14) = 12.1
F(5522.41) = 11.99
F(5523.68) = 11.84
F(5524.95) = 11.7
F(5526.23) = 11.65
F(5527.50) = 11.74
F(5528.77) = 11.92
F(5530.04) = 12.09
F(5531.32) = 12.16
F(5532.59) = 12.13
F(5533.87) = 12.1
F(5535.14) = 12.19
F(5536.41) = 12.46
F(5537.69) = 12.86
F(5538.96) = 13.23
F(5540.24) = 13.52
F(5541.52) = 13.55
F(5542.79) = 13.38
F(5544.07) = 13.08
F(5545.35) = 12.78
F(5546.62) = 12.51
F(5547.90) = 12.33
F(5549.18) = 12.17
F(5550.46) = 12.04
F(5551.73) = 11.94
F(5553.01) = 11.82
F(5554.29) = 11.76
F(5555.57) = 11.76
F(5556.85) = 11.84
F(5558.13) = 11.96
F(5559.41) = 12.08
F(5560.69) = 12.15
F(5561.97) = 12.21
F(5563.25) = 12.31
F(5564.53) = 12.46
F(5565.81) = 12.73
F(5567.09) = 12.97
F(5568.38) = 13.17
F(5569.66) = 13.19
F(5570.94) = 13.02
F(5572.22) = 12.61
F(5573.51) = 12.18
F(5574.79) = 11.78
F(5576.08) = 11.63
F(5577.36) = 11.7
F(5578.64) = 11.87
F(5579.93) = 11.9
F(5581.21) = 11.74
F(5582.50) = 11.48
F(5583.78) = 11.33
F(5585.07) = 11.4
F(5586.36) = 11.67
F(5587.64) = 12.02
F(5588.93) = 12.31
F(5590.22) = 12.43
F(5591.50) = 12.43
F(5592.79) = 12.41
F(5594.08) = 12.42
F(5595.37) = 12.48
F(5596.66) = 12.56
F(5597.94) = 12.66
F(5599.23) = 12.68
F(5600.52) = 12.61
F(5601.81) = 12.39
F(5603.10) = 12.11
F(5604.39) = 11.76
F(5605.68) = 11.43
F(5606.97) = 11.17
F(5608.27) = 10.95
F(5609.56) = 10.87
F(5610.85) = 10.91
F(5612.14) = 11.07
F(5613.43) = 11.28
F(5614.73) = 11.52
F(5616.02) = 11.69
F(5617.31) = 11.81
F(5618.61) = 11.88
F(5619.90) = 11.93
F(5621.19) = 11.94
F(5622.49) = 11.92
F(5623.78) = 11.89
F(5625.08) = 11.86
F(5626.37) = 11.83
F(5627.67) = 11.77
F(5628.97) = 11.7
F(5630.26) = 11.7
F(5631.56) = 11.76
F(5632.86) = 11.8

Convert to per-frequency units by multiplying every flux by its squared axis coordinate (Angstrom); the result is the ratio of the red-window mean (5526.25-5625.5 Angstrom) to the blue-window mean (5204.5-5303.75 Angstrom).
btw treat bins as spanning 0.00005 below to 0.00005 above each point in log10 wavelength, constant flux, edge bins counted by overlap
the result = 1.2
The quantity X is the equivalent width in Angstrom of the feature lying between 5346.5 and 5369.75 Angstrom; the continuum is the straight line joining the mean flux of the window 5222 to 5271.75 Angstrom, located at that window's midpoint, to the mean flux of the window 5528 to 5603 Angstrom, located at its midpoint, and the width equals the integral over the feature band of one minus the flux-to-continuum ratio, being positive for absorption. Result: -1.93 Angstrom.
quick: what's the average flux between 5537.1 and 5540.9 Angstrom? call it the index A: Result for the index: 13.2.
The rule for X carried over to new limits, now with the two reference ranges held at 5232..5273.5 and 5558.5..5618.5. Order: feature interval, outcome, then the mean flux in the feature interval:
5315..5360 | -3.3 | 12.3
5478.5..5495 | -1.6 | 12.9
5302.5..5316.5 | -0.9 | 12.1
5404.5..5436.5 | -0.2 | 11.7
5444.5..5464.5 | 0.9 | 11.2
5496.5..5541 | -0.9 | 12.1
